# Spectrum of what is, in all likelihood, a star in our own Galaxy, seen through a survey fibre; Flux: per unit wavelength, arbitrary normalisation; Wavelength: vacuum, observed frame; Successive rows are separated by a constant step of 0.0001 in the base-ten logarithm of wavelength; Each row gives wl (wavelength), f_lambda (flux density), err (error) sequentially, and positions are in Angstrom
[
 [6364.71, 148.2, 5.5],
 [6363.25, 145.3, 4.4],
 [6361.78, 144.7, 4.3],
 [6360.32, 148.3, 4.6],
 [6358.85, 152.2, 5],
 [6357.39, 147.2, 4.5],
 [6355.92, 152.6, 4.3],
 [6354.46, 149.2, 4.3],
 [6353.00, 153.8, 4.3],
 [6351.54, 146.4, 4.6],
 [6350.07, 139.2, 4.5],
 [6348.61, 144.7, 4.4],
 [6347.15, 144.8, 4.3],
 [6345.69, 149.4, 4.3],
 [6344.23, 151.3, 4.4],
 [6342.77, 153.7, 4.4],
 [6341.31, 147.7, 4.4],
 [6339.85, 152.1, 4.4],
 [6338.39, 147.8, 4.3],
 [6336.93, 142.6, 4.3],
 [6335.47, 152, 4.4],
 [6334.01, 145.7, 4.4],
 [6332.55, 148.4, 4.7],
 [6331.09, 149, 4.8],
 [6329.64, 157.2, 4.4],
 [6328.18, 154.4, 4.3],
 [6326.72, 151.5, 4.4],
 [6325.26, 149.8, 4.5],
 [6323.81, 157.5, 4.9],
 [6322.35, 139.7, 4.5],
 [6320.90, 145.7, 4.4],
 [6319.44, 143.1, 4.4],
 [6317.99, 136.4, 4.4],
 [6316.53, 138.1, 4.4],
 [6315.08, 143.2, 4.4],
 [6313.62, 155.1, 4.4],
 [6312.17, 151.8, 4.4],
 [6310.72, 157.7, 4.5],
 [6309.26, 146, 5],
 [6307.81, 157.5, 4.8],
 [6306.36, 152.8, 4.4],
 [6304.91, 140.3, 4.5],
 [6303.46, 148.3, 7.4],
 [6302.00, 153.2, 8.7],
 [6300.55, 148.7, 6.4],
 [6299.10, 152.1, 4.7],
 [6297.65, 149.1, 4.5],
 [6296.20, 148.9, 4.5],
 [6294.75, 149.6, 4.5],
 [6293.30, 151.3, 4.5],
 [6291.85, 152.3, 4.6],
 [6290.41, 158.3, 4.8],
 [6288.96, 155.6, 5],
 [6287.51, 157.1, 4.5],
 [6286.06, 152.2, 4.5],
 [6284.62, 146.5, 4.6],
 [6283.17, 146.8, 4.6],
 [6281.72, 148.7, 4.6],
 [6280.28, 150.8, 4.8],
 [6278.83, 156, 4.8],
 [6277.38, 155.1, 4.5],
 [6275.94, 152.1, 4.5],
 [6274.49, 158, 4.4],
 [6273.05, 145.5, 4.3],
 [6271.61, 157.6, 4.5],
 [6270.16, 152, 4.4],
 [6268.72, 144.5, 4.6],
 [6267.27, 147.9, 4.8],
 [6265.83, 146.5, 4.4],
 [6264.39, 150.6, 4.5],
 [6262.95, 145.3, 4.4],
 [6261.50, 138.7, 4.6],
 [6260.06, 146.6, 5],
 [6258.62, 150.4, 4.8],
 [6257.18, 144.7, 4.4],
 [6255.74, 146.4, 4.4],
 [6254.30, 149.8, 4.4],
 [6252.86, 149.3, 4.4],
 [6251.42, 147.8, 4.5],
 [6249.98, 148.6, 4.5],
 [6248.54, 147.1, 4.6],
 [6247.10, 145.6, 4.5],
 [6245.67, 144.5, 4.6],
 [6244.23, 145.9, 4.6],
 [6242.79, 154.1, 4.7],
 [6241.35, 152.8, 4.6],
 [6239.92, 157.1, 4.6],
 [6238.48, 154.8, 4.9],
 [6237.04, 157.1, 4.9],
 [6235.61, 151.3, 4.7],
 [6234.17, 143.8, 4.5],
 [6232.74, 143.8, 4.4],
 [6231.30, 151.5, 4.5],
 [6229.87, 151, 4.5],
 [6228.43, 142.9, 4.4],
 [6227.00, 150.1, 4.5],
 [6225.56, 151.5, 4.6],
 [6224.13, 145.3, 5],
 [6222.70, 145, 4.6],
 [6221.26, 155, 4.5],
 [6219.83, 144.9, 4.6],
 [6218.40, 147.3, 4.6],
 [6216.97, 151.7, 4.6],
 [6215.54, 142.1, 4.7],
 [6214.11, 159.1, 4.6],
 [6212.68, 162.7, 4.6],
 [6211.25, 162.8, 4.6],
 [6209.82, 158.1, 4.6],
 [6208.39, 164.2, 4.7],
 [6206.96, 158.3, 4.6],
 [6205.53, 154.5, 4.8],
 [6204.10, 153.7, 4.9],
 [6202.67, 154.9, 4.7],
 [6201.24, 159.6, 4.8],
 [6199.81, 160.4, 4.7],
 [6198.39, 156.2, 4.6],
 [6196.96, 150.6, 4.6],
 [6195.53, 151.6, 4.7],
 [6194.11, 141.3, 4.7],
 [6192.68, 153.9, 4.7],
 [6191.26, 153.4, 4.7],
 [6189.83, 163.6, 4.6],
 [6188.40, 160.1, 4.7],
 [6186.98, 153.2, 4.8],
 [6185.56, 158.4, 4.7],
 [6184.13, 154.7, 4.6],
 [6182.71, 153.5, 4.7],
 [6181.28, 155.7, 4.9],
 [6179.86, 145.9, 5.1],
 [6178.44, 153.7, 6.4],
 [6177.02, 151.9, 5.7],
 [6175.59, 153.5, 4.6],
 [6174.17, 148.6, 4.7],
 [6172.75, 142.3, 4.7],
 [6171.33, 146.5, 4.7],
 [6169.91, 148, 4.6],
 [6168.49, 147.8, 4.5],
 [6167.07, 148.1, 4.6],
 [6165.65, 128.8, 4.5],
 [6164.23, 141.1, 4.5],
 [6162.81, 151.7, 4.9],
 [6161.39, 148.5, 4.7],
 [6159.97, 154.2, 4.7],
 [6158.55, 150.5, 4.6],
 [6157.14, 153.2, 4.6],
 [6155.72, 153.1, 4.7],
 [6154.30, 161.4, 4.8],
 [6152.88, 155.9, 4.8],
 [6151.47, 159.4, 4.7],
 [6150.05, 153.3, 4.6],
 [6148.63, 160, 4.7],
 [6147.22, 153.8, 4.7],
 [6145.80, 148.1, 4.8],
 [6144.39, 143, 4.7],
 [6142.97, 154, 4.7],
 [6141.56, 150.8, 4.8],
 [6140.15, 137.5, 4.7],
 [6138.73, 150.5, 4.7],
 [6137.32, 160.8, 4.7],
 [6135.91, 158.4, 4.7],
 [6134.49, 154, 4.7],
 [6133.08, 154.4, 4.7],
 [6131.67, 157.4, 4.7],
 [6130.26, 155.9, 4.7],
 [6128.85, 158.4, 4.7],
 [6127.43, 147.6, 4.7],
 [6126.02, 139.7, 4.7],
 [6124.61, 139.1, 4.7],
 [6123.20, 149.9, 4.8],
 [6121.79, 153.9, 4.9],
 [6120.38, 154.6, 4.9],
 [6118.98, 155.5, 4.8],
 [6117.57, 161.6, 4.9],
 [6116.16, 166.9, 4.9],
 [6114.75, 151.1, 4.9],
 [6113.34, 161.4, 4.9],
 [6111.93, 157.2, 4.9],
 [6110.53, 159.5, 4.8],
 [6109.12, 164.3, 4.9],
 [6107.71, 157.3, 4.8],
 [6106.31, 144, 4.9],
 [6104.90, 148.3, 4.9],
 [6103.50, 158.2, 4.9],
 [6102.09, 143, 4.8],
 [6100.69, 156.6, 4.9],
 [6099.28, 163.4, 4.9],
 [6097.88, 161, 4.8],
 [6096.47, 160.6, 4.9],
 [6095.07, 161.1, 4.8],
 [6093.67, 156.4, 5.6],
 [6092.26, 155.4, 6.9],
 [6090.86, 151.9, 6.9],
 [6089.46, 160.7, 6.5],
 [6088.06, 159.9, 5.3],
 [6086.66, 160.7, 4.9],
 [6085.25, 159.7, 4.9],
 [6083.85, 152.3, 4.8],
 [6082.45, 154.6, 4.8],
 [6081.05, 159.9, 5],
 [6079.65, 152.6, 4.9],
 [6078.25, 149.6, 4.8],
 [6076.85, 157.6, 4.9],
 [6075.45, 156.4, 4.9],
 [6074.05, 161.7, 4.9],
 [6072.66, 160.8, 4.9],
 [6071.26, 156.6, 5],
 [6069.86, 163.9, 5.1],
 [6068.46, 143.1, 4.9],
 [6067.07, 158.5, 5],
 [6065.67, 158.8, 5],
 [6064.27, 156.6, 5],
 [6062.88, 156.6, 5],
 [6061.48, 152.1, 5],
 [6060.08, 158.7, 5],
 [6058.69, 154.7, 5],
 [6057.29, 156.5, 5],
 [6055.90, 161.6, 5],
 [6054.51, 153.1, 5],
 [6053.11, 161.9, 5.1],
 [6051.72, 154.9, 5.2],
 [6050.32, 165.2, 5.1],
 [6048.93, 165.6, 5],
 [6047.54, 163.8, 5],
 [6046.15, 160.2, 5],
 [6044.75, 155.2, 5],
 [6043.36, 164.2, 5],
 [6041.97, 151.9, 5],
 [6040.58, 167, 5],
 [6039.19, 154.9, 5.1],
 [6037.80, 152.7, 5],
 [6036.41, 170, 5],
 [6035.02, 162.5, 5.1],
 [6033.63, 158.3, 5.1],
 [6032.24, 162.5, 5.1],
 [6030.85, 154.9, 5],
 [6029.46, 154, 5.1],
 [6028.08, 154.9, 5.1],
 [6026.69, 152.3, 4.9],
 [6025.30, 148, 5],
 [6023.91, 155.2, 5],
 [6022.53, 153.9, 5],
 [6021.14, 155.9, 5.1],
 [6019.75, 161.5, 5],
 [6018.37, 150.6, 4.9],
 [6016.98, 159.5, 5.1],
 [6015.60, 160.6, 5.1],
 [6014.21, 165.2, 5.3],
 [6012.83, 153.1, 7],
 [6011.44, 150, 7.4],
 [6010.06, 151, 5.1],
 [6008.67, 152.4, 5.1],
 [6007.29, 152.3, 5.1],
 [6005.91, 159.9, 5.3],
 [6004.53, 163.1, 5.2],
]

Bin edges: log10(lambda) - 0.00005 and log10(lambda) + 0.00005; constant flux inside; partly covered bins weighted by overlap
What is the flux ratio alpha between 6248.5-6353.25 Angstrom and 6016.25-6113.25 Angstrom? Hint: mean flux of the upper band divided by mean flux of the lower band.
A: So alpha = 0.9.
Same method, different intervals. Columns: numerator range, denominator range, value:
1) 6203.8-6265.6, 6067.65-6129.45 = 0.97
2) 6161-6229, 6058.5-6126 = 0.97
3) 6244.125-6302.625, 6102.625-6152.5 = 0.97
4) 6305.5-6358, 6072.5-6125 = 0.95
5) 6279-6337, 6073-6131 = 0.96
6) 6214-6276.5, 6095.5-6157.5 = 0.97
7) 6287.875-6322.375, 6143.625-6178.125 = 0.99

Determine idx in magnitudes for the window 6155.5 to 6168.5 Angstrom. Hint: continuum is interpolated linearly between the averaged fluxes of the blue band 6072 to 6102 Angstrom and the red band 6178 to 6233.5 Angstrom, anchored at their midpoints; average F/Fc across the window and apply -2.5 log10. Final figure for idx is 0.05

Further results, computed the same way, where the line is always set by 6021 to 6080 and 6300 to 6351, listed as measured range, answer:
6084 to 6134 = 0.00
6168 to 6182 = 0.03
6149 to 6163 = 0.00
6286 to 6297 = -0.03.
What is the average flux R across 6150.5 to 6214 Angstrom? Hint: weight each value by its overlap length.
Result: 153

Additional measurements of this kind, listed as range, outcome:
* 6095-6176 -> 153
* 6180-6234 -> 153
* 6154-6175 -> 148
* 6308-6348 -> 149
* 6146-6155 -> 157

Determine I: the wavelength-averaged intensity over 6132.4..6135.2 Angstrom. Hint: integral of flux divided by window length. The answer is 154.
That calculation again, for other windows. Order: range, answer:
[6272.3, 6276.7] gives 152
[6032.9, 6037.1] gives 164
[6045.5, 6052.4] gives 162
